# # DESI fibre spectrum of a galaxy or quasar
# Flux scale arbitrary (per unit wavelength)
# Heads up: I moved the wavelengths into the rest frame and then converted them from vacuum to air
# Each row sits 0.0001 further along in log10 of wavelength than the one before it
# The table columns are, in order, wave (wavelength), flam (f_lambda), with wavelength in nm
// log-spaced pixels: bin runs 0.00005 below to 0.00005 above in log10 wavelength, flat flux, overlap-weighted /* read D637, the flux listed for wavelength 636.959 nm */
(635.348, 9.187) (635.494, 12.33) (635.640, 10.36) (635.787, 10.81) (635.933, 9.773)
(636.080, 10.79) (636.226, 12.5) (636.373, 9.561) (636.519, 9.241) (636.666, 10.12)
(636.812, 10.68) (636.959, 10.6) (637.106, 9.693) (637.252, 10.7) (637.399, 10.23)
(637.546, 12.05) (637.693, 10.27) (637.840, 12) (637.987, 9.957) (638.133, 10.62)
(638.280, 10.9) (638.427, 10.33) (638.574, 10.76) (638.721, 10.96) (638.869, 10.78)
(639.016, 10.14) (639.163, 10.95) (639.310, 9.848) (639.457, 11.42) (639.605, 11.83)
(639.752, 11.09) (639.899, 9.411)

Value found 10.6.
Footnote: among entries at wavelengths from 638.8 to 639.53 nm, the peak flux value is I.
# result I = 11.42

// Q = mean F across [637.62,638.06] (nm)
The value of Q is 10.7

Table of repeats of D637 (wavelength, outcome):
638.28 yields 10.9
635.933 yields 9.773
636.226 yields 12.5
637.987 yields 9.957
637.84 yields 12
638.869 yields 10.78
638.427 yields 10.33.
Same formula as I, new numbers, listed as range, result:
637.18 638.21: 12.05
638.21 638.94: 10.96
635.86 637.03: 12.5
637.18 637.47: 10.7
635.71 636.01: 10.81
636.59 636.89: 10.68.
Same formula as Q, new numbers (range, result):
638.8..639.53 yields 10.6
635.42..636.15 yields 10.8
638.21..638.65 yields 10.7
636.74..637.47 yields 10.4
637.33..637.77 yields 10.9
